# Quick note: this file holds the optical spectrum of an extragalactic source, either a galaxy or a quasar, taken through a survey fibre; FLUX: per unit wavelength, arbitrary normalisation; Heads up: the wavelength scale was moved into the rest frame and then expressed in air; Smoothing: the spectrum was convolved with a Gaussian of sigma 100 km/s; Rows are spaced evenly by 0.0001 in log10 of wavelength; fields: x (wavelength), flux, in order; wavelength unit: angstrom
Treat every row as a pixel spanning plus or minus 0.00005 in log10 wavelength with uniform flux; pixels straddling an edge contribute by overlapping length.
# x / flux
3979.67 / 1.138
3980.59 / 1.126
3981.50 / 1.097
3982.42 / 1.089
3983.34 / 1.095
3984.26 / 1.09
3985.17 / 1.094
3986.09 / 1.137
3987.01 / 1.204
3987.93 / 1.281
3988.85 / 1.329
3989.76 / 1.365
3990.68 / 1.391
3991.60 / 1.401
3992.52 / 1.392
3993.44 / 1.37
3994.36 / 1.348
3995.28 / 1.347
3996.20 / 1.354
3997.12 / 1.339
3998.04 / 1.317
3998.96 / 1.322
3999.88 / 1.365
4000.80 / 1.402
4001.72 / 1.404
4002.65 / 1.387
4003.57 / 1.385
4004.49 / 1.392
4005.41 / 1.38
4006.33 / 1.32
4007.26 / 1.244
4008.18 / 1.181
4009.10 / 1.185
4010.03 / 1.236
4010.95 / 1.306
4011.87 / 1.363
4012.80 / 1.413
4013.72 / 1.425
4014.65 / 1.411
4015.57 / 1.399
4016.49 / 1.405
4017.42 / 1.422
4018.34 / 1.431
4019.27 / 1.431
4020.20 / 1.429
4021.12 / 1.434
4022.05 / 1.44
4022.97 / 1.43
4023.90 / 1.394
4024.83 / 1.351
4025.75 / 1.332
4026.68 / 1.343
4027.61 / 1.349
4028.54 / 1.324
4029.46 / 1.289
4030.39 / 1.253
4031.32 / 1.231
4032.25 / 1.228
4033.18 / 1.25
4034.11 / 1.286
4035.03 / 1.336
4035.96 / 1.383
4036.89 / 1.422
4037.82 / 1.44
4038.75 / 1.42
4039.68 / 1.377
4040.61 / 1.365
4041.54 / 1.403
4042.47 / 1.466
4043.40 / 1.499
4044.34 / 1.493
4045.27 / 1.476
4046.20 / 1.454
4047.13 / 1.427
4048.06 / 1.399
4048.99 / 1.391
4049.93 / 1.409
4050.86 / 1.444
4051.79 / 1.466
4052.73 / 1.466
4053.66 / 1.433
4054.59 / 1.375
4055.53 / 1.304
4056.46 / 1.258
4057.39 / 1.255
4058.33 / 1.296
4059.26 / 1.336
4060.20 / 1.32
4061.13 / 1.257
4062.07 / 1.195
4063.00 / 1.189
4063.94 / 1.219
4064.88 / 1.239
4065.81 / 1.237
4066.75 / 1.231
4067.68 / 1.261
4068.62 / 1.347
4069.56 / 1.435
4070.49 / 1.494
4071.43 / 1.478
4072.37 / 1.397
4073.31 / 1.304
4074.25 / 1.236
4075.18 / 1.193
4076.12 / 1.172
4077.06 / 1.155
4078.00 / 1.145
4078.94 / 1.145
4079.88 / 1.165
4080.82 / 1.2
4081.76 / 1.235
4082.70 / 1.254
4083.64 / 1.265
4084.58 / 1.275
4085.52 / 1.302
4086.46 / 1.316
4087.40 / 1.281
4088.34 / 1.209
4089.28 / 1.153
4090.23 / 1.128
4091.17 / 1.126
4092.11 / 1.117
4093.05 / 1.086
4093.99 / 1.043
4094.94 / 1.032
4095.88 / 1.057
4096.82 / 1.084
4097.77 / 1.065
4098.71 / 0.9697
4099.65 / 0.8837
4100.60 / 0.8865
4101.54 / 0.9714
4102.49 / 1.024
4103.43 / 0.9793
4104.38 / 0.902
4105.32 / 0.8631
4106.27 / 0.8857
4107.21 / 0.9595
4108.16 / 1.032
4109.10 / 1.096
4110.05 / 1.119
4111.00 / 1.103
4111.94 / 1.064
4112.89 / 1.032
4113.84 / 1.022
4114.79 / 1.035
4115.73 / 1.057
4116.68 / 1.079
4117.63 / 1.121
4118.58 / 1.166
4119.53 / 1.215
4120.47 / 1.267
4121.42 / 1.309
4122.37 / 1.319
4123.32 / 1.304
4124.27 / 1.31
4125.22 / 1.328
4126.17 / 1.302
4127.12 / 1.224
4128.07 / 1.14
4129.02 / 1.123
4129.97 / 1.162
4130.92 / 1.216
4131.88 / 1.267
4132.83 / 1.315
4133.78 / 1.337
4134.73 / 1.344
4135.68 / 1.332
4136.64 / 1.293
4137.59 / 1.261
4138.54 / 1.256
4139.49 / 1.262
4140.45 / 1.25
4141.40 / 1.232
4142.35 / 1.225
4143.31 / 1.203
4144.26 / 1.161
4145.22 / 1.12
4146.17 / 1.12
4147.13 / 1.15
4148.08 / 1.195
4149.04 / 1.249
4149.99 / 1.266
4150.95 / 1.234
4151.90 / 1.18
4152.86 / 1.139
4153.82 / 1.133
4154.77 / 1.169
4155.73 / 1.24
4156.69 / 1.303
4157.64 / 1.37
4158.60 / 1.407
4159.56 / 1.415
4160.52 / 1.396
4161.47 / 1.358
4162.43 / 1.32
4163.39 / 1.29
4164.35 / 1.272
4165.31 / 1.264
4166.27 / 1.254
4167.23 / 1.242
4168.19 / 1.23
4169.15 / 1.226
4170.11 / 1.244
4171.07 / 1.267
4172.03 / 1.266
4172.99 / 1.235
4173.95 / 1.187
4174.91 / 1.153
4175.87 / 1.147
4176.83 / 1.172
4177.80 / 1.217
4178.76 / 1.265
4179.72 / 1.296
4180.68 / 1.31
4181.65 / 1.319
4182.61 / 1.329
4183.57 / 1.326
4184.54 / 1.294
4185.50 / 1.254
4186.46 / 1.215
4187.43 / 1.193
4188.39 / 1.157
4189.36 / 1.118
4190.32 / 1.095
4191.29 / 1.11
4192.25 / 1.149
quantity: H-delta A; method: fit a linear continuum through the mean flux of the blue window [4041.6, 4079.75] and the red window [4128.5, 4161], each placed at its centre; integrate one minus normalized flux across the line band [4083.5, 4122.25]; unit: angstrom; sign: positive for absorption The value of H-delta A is 6.0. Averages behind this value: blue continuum 1.33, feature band 1.09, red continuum 1.24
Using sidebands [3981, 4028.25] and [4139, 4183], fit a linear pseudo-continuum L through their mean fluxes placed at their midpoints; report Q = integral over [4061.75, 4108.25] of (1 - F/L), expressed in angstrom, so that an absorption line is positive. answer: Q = 4.68 angstrom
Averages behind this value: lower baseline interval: 1.33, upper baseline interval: 1.25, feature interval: 1.16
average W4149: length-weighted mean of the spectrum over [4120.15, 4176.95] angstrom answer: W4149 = 1.25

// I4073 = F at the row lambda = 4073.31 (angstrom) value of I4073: 1.304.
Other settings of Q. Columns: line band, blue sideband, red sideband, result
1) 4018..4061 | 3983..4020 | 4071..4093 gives -3.2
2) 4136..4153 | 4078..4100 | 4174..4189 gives -0.1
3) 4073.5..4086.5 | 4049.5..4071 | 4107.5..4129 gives 0.5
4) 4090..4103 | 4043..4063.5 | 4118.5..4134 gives 2.7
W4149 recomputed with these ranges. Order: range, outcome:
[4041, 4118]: 1.21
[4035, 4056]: 1.42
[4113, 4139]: 1.22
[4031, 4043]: 1.36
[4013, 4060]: 1.38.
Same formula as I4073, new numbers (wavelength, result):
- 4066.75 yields 1.231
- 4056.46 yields 1.258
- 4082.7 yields 1.254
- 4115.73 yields 1.057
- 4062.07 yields 1.195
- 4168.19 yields 1.23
